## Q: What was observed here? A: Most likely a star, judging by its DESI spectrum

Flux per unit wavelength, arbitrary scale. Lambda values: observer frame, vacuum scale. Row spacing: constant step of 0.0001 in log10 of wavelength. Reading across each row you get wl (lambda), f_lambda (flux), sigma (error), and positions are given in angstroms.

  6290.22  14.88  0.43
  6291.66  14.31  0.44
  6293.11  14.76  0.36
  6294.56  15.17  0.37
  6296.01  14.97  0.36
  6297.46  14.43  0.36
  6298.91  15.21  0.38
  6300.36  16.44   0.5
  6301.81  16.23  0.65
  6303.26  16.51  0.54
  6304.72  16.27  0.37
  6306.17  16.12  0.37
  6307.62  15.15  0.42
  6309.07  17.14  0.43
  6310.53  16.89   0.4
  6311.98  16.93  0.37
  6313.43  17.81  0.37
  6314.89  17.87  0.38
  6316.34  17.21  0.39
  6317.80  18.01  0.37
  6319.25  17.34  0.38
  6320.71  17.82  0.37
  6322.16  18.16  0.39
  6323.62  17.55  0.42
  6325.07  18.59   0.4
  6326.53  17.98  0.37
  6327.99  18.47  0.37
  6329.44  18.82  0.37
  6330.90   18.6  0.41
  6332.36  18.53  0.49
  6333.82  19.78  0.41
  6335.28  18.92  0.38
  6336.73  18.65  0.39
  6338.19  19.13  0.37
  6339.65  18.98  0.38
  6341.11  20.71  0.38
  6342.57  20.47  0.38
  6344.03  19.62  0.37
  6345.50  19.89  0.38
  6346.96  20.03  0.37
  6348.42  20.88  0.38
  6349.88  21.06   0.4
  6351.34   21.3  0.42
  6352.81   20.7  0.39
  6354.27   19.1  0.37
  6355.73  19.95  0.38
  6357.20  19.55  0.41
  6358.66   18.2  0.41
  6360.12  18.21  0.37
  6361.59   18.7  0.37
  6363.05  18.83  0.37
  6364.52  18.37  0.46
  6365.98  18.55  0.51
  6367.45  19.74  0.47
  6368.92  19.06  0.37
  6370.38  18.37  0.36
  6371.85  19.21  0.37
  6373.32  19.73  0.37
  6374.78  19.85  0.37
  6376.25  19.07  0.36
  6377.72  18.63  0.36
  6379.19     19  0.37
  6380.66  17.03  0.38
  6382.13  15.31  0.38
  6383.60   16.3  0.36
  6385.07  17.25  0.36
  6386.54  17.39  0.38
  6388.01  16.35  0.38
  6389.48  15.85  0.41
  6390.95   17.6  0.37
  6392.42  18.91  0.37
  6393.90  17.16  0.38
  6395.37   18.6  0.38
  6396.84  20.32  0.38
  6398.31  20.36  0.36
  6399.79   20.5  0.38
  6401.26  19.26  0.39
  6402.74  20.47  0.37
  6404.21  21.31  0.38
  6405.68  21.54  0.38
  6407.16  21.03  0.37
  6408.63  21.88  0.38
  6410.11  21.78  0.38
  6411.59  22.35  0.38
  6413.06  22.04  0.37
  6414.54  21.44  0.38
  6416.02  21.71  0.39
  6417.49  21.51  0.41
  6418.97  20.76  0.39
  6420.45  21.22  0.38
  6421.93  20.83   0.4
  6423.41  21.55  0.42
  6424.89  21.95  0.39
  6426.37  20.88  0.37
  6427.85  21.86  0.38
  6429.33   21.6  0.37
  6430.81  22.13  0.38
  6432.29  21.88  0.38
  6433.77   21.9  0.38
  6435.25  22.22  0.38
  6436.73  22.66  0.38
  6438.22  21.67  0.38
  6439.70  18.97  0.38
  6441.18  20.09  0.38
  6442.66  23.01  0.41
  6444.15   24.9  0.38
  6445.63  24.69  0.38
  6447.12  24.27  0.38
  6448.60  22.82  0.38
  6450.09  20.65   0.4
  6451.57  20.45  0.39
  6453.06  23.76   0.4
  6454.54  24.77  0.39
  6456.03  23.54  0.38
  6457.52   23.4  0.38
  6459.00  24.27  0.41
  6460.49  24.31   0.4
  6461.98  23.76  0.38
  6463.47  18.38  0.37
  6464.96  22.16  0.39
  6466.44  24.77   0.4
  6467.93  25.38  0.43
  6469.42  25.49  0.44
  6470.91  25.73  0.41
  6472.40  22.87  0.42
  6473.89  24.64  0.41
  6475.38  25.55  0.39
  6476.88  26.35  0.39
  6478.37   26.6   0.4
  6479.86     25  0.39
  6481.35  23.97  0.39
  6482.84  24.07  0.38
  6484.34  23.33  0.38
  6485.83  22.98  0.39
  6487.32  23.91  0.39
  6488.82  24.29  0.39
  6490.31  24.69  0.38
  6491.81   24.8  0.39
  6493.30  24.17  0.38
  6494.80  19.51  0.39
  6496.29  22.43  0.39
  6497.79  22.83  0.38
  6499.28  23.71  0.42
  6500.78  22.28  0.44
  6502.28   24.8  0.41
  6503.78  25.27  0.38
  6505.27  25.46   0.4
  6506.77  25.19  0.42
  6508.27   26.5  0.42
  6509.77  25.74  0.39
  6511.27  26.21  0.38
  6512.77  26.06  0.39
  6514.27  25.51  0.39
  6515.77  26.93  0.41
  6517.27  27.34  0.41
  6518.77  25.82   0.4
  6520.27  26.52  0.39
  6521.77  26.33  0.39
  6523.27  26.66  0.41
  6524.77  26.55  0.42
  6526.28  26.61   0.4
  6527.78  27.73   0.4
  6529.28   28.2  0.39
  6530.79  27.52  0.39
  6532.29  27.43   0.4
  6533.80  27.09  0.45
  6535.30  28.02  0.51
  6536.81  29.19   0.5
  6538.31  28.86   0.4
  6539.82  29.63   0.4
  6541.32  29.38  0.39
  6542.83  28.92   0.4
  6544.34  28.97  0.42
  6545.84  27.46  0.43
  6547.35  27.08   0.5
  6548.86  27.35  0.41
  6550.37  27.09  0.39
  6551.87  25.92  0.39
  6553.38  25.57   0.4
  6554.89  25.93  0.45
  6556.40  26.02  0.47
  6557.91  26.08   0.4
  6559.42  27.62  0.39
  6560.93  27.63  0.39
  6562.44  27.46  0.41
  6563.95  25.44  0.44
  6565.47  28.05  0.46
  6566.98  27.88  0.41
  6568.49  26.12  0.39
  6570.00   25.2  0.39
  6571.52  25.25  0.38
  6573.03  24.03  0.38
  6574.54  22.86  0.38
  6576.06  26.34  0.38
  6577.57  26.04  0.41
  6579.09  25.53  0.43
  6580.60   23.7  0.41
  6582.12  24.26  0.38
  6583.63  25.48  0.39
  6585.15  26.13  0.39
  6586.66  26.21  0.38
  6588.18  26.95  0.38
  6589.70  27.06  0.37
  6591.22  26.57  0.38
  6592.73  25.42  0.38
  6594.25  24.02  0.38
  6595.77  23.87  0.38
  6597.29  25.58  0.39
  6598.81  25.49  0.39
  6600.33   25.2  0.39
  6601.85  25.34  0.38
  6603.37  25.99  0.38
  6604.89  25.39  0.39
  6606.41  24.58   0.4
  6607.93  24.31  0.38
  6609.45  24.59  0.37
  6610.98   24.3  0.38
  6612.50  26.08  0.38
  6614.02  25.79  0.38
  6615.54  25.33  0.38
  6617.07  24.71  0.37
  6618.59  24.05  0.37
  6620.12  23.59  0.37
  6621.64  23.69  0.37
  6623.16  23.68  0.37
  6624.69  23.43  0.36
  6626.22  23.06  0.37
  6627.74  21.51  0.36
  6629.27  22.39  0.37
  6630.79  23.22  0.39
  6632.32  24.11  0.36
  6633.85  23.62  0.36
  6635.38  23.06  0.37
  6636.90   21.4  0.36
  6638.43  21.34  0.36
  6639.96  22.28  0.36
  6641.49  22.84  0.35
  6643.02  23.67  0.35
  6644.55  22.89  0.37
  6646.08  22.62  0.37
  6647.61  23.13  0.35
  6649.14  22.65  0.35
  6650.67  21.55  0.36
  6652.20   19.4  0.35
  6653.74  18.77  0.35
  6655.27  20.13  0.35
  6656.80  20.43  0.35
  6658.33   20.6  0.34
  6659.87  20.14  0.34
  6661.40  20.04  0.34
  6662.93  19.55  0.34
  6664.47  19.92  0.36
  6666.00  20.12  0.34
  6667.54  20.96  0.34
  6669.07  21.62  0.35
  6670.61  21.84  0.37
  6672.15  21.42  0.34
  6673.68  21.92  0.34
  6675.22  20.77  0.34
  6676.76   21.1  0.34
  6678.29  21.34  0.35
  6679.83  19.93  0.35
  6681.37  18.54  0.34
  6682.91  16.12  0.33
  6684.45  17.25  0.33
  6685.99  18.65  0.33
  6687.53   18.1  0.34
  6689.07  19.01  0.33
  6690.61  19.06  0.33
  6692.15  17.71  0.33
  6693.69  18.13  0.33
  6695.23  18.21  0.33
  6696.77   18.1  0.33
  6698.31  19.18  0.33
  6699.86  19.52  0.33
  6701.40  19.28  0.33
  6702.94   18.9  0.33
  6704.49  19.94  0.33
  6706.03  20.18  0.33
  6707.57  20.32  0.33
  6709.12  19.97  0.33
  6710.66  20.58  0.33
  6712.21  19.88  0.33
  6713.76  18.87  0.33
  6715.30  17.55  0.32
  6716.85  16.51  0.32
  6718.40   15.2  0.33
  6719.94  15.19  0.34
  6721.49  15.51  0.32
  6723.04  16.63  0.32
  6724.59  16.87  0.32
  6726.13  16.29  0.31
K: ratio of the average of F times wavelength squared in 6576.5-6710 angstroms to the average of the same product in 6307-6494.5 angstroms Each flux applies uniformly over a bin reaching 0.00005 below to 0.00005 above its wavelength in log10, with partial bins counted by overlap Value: 1.2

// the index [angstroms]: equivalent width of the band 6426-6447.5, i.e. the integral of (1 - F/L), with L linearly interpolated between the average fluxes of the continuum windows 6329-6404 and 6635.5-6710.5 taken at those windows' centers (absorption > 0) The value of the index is -3.2 angstroms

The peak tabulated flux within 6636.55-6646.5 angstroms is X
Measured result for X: 23.67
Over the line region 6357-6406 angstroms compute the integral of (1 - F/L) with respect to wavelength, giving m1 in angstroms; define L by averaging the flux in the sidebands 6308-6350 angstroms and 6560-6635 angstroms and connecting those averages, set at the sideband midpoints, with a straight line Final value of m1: 3.1 angstroms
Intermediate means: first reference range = 18.6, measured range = 18.6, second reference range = 25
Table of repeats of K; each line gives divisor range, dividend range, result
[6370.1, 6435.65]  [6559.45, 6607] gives 1.36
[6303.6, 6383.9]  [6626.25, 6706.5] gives 1.22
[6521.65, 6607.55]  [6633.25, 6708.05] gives 0.79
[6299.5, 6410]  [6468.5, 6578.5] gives 1.46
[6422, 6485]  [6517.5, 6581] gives 1.20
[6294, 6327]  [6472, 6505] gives 1.51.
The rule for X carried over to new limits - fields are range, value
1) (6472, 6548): 29.63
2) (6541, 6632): 29.38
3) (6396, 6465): 24.9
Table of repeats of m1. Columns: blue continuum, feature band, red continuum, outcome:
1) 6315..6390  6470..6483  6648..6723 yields -4.16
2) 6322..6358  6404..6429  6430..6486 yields 0.52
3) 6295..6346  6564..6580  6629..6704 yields -4.81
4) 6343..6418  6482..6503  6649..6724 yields -4.38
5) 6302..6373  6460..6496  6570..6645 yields -3.95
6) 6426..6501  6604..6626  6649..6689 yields -3.81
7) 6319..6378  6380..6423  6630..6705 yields -0.48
